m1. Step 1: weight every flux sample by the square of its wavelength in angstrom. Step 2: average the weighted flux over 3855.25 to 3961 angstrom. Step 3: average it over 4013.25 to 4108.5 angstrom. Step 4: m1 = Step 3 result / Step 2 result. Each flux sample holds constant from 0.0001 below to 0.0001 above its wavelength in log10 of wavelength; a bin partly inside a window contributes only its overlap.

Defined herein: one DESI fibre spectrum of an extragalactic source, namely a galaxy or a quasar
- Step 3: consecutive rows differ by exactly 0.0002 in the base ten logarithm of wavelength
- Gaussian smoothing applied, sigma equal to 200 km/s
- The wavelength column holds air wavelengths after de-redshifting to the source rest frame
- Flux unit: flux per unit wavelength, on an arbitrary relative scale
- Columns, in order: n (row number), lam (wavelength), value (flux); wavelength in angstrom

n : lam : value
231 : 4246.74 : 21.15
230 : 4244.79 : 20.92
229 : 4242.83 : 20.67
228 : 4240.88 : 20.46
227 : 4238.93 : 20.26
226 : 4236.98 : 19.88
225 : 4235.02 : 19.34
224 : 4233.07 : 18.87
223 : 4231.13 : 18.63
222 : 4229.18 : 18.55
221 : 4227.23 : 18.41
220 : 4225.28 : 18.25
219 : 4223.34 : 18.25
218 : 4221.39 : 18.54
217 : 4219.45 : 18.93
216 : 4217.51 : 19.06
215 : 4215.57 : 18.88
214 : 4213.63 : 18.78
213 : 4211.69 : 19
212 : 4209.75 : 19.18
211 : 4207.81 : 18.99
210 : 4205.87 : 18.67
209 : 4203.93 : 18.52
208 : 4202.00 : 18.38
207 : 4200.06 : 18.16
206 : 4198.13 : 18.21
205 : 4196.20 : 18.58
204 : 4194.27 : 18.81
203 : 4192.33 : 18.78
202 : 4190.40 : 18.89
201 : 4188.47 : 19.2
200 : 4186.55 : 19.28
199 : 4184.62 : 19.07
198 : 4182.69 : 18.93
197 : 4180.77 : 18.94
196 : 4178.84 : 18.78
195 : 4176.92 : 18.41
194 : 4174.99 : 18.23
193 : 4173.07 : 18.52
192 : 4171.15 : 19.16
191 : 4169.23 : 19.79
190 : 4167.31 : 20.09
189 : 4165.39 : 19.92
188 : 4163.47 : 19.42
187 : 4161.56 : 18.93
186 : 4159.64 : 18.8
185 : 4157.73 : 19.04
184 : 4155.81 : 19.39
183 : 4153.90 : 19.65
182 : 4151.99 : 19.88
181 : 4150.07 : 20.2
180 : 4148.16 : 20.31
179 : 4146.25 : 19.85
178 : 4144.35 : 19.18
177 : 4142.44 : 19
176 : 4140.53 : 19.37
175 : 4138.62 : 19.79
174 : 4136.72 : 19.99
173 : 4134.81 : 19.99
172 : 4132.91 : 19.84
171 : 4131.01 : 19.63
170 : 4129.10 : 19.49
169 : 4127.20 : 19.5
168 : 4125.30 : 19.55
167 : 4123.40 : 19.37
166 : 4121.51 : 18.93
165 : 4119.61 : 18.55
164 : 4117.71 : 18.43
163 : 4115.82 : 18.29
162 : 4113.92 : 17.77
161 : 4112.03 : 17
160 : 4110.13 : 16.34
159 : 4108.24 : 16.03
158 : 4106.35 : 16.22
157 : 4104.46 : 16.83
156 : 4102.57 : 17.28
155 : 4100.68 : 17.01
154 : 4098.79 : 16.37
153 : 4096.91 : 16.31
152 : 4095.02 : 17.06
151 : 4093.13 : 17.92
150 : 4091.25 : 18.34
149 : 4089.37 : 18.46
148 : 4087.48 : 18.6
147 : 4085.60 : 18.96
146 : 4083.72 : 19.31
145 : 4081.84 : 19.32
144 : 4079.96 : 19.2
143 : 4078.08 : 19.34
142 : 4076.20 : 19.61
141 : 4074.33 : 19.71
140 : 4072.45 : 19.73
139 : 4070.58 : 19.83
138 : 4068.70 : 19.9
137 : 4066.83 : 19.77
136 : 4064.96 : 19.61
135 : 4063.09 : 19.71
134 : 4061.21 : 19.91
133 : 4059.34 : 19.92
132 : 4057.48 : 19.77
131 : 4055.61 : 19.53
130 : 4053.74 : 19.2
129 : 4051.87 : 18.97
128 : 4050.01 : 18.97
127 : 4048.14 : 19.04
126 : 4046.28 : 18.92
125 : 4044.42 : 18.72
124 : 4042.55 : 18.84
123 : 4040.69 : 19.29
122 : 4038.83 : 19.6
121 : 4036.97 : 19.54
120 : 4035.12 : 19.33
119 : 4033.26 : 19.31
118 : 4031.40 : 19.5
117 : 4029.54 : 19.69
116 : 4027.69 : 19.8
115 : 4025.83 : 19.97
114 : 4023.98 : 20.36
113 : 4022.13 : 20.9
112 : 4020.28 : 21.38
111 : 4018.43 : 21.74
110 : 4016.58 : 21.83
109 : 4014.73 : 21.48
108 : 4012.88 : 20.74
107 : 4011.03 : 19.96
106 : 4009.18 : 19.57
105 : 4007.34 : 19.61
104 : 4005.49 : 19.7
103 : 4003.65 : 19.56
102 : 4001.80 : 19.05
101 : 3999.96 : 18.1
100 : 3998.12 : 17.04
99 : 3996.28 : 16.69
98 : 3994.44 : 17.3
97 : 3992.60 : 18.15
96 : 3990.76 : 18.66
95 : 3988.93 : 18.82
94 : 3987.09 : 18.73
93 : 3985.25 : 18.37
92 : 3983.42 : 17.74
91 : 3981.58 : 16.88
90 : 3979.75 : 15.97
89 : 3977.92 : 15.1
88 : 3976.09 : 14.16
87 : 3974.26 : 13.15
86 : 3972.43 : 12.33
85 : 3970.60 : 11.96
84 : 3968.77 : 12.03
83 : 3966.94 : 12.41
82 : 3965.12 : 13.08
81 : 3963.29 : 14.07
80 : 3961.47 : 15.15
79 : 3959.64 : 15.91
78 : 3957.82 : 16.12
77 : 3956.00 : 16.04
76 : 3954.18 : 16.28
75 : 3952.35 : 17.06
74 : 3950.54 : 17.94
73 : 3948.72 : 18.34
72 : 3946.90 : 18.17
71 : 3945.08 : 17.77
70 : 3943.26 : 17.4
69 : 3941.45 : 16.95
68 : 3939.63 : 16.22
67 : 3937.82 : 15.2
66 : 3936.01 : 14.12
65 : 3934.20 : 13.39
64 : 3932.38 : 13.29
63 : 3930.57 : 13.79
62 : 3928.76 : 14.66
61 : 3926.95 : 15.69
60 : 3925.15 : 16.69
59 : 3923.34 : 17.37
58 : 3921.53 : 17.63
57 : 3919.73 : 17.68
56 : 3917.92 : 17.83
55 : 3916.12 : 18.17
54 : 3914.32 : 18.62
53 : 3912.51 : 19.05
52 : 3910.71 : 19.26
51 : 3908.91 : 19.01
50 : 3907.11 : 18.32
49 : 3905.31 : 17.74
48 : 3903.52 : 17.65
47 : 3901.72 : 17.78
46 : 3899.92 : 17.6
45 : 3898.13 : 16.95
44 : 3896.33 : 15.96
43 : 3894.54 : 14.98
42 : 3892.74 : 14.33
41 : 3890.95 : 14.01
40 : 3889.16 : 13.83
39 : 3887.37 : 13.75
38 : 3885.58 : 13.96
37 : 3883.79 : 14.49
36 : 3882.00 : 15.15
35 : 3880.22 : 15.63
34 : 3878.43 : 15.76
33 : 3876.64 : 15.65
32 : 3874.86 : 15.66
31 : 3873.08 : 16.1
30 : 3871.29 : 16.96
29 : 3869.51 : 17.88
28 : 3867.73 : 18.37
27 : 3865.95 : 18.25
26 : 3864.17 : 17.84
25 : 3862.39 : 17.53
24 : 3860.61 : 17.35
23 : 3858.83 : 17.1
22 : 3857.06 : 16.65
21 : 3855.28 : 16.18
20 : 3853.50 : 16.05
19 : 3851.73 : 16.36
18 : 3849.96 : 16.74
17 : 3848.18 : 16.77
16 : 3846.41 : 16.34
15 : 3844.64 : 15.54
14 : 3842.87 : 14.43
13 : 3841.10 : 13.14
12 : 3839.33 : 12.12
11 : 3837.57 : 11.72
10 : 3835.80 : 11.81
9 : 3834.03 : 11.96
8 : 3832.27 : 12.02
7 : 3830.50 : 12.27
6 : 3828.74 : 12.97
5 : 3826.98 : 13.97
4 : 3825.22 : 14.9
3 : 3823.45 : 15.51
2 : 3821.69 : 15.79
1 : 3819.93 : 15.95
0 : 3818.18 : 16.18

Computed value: 1.3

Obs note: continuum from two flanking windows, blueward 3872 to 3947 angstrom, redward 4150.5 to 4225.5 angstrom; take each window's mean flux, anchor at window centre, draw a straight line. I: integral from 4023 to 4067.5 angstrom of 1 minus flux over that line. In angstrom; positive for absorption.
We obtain -4.8 angstrom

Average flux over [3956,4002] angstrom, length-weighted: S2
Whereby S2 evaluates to 15.8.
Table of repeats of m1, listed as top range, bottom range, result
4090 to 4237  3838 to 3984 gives 1.33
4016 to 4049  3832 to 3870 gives 1.40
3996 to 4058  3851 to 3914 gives 1.27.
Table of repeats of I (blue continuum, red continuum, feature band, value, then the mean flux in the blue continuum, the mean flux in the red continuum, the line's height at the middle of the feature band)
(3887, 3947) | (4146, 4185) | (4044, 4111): -1.15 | 16.5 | 19.3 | 18.3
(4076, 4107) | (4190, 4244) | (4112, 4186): -3.28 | 18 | 18.9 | 18.4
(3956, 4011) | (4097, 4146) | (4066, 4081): -1.63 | 16.5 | 18.4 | 17.7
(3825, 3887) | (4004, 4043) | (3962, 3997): 6.17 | 15.3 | 20.1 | 18.8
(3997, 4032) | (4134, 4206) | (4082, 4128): 3.85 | 20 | 19.2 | 19.5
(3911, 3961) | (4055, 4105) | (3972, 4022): -2.21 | 16.6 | 18.8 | 17.5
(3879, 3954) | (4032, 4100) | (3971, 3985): 1.93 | 16.4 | 19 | 17.5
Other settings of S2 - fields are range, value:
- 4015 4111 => 19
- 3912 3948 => 16.5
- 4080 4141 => 18.3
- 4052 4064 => 19.6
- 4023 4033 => 19.8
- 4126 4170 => 19.6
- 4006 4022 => 20.8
